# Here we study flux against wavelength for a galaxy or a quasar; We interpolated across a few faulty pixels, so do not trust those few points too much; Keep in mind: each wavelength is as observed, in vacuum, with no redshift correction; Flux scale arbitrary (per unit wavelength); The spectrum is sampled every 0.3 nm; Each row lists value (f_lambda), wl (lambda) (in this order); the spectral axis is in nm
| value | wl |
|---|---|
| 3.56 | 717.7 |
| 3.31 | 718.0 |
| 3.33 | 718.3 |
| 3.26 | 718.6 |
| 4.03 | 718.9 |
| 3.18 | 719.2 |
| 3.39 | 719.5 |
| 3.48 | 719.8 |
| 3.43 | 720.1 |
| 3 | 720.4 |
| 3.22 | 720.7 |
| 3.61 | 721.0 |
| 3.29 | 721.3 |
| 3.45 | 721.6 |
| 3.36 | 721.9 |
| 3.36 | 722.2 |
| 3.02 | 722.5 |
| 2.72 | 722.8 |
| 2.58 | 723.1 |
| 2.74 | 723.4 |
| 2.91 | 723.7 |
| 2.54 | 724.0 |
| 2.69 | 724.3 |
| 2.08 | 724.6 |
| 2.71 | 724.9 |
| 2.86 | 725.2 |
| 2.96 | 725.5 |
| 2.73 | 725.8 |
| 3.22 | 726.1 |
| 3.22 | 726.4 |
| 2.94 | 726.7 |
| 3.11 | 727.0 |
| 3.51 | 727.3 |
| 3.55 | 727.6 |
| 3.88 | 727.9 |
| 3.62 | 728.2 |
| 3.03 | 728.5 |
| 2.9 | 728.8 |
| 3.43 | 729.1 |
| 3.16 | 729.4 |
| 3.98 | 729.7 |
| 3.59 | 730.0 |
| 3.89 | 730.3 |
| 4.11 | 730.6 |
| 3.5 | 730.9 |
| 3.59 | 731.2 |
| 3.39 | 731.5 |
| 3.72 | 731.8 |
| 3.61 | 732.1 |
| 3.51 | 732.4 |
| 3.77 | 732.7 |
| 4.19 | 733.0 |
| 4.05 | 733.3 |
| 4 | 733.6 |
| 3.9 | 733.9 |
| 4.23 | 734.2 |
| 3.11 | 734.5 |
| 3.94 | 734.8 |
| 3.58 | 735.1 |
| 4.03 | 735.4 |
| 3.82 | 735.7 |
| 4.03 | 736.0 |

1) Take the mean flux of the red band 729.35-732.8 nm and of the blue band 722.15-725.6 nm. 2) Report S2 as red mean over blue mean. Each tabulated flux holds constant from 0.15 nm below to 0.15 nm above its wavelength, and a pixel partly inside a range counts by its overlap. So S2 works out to 1.34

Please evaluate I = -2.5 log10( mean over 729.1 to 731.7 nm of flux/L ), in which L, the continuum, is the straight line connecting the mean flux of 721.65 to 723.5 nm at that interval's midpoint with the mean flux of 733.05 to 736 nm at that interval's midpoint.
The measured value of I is -0.02 mag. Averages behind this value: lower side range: 3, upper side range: 3.87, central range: 3.64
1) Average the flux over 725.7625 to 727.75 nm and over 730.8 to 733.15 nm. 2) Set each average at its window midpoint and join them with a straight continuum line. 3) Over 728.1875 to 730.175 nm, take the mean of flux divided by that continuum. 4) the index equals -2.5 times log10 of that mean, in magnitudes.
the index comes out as 0.01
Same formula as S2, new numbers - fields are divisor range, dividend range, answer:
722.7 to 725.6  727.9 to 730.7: 1.32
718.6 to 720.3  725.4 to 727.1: 0.87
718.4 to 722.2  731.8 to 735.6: 1.13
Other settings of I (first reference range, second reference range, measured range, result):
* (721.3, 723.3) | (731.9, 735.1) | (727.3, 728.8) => 0.00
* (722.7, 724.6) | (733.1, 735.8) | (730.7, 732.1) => -0.02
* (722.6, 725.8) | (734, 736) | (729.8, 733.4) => -0.09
